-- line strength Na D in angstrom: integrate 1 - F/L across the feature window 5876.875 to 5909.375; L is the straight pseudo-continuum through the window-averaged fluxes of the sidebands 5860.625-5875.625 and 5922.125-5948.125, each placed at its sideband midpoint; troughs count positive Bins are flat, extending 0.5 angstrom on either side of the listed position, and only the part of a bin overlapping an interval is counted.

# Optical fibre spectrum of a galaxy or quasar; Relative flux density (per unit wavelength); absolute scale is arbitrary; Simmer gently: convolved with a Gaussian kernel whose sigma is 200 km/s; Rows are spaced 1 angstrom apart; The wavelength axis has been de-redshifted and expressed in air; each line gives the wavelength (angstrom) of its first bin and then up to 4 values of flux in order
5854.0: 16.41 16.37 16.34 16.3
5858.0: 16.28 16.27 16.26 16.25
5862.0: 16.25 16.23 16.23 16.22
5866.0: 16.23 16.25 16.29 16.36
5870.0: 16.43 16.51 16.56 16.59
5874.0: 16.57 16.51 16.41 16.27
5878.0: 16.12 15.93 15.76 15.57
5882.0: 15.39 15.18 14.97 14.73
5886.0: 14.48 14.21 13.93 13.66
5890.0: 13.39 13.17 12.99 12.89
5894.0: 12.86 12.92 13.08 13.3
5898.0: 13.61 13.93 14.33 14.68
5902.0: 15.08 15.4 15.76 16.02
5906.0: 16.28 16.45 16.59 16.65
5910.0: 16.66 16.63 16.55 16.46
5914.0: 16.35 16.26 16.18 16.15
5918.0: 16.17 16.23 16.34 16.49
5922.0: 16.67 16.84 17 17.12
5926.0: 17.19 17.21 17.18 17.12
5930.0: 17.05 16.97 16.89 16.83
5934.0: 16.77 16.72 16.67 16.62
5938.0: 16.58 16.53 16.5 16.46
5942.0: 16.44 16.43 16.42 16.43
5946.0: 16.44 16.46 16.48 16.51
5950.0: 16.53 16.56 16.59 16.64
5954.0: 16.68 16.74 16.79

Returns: 3.6 angstrom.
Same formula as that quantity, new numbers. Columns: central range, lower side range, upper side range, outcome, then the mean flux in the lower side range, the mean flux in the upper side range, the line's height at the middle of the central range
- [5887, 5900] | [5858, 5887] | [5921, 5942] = 2.3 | 16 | 16.8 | 16.3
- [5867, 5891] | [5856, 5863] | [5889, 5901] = -1.3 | 16.3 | 13.4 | 14.7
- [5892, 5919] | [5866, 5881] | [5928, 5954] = 2.0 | 16.3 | 16.6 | 16.5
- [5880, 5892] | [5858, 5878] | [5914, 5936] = 1.5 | 16.3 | 16.7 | 16.5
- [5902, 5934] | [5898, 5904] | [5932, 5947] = -2.1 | 14.7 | 16.6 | 15.5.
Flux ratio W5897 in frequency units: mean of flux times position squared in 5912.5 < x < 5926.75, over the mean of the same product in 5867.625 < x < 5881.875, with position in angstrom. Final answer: 1.03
